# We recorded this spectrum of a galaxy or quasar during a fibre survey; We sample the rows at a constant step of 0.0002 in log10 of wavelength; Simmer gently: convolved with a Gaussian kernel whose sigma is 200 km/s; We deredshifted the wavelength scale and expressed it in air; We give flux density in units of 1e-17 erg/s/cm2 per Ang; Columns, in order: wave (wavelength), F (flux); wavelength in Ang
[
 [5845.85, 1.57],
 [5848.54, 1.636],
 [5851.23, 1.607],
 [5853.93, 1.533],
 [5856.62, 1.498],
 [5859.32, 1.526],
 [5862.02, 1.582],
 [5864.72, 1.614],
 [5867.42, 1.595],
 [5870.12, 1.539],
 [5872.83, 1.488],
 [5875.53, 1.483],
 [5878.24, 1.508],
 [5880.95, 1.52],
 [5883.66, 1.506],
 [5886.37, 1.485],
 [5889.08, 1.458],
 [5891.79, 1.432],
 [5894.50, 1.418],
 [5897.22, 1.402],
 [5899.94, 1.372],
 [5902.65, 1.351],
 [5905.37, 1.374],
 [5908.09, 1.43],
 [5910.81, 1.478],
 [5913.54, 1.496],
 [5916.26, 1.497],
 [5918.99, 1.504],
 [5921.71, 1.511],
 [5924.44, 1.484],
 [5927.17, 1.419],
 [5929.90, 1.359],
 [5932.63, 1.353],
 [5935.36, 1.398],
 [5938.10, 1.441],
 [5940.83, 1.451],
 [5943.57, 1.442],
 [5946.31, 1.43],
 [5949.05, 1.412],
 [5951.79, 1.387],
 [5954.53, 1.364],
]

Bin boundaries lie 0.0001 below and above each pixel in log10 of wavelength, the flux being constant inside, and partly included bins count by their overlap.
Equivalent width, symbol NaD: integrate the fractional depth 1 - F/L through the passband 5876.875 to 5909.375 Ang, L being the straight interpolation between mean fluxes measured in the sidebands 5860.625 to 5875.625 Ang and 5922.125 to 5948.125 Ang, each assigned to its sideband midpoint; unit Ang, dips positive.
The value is 1.48 Ang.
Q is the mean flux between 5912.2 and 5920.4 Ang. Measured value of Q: 1.5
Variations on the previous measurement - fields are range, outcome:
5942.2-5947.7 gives 1.43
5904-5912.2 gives 1.43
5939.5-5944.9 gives 1.45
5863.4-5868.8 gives 1.61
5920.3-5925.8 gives 1.5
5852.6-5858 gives 1.52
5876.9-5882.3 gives 1.51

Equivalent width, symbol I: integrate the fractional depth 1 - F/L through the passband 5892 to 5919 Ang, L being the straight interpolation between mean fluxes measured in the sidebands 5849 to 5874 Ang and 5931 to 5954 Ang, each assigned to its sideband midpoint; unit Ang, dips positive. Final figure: 0.9 Ang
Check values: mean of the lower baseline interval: 1.56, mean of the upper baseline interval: 1.41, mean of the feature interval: 1.43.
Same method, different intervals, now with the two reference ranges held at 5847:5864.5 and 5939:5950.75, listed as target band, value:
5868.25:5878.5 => 0.21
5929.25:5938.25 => 0.41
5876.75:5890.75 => 0.29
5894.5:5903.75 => 0.74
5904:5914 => 0.31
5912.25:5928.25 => -0.18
